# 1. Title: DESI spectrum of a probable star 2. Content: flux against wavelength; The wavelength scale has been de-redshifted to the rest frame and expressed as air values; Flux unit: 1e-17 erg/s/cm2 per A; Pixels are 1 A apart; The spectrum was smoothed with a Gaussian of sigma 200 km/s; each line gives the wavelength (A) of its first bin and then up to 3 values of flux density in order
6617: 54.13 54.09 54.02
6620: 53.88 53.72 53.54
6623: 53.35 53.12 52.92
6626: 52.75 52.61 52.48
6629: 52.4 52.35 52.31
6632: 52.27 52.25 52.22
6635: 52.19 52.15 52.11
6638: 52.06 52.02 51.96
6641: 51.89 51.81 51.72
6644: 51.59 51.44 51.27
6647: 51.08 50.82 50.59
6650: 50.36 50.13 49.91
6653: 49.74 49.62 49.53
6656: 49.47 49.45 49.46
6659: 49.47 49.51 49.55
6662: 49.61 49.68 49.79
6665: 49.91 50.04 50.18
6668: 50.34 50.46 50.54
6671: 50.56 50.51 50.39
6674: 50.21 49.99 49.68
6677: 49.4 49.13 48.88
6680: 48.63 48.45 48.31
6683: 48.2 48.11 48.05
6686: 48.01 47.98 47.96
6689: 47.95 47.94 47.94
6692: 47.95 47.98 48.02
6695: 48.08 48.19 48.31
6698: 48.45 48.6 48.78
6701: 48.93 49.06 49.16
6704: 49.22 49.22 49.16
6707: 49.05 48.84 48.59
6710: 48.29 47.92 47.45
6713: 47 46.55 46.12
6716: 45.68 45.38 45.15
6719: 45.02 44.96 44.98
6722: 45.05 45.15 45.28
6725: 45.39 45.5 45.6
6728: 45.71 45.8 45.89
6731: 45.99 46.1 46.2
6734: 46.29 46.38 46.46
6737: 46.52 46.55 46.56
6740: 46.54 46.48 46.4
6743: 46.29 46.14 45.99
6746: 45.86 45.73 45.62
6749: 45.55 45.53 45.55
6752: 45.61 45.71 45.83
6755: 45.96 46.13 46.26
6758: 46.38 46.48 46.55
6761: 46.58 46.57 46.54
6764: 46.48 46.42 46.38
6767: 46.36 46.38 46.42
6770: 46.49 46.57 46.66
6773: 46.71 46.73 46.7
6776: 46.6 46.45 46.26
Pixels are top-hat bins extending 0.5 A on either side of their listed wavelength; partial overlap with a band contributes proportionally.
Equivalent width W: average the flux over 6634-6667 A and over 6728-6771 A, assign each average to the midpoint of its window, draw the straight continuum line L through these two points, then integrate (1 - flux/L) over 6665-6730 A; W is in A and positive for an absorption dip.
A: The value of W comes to 0.73 A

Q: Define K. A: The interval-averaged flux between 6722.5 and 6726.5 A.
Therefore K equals 45.3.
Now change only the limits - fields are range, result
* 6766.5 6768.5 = 46.4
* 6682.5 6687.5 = 48.1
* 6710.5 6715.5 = 47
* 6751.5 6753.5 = 45.7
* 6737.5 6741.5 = 46.5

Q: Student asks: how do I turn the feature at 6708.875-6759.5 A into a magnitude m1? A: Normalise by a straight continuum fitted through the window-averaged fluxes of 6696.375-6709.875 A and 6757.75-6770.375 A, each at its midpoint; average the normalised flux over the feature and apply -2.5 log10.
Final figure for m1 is 0.04 mag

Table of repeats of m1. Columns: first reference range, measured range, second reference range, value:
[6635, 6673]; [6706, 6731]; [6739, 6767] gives 0.032 mag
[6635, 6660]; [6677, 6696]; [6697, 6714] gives 0.024 mag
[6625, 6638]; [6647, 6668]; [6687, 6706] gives 0.019 mag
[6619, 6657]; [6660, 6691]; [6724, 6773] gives 0.013 mag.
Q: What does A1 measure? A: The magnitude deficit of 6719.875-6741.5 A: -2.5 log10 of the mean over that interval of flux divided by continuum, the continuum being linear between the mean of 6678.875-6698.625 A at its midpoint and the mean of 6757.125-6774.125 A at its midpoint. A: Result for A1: 0.03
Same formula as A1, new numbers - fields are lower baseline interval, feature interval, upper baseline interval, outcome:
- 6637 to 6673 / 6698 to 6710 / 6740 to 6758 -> -0.02 mag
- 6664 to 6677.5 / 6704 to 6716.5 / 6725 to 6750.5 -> 0.00 mag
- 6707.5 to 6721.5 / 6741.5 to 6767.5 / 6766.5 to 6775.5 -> 0.01 mag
